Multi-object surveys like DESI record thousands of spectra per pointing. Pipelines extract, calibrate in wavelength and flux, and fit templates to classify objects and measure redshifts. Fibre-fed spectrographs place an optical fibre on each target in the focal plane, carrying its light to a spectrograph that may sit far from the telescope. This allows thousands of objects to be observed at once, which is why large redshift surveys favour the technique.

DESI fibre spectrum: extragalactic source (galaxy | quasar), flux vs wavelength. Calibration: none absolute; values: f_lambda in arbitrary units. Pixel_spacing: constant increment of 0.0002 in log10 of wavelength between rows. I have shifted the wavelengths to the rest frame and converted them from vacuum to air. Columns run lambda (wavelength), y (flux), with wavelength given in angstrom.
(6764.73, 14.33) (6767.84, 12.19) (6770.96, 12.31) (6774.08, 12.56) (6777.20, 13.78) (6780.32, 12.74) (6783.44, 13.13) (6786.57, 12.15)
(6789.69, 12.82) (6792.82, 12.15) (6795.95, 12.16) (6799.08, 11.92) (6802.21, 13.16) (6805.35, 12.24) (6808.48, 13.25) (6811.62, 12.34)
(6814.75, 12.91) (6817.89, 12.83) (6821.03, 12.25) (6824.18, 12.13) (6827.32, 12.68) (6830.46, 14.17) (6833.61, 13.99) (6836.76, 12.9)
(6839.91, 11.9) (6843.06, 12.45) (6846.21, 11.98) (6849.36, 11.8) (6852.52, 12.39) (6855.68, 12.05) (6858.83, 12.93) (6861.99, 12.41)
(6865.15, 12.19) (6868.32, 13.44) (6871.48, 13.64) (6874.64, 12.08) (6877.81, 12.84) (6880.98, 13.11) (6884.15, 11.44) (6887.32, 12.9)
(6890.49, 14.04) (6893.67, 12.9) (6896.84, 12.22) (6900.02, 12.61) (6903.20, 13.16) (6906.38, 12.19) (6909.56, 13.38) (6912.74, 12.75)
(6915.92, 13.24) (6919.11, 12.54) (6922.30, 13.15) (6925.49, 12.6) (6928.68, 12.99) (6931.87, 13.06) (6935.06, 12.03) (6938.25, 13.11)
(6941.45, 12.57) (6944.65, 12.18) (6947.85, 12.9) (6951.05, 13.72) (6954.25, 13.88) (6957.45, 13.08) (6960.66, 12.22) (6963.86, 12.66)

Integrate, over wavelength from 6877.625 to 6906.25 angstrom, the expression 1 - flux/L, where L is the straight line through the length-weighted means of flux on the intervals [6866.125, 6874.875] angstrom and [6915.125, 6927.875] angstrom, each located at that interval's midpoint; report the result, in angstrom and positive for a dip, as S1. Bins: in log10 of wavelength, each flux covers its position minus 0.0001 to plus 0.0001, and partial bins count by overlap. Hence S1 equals 0.6 angstrom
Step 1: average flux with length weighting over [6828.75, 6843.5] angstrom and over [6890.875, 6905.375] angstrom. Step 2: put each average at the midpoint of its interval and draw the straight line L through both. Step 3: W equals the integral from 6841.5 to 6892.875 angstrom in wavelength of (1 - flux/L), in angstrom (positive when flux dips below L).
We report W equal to 1.4 angstrom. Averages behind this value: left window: 13.1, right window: 12.8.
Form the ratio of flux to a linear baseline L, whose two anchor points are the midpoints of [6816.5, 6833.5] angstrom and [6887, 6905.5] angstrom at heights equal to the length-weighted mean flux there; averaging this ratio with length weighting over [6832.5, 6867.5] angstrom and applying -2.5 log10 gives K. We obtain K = 0.04 mag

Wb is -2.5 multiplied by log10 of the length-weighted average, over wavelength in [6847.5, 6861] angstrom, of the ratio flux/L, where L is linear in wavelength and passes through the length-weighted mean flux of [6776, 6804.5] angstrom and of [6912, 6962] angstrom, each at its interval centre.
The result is 0.04 mag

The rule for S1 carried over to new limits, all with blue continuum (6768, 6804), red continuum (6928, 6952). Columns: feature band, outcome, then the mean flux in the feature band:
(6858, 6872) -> -0.2 angstrom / 12.9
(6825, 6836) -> -0.7 angstrom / 13.5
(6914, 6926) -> -0.1 angstrom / 12.9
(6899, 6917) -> -0.2 angstrom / 12.9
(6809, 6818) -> -0.1 angstrom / 12.7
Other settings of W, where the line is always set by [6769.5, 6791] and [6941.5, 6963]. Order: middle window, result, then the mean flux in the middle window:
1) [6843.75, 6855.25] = 0.69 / 12.1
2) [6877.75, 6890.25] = 0.19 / 12.7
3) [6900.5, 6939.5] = 0.25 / 12.8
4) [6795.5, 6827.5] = 0.70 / 12.5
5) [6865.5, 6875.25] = -0.12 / 13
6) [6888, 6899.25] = -0.10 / 13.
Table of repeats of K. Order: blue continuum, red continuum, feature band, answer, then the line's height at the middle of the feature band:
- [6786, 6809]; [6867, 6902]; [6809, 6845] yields -0.017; 12.6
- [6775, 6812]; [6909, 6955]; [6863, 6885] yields 0.008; 12.8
